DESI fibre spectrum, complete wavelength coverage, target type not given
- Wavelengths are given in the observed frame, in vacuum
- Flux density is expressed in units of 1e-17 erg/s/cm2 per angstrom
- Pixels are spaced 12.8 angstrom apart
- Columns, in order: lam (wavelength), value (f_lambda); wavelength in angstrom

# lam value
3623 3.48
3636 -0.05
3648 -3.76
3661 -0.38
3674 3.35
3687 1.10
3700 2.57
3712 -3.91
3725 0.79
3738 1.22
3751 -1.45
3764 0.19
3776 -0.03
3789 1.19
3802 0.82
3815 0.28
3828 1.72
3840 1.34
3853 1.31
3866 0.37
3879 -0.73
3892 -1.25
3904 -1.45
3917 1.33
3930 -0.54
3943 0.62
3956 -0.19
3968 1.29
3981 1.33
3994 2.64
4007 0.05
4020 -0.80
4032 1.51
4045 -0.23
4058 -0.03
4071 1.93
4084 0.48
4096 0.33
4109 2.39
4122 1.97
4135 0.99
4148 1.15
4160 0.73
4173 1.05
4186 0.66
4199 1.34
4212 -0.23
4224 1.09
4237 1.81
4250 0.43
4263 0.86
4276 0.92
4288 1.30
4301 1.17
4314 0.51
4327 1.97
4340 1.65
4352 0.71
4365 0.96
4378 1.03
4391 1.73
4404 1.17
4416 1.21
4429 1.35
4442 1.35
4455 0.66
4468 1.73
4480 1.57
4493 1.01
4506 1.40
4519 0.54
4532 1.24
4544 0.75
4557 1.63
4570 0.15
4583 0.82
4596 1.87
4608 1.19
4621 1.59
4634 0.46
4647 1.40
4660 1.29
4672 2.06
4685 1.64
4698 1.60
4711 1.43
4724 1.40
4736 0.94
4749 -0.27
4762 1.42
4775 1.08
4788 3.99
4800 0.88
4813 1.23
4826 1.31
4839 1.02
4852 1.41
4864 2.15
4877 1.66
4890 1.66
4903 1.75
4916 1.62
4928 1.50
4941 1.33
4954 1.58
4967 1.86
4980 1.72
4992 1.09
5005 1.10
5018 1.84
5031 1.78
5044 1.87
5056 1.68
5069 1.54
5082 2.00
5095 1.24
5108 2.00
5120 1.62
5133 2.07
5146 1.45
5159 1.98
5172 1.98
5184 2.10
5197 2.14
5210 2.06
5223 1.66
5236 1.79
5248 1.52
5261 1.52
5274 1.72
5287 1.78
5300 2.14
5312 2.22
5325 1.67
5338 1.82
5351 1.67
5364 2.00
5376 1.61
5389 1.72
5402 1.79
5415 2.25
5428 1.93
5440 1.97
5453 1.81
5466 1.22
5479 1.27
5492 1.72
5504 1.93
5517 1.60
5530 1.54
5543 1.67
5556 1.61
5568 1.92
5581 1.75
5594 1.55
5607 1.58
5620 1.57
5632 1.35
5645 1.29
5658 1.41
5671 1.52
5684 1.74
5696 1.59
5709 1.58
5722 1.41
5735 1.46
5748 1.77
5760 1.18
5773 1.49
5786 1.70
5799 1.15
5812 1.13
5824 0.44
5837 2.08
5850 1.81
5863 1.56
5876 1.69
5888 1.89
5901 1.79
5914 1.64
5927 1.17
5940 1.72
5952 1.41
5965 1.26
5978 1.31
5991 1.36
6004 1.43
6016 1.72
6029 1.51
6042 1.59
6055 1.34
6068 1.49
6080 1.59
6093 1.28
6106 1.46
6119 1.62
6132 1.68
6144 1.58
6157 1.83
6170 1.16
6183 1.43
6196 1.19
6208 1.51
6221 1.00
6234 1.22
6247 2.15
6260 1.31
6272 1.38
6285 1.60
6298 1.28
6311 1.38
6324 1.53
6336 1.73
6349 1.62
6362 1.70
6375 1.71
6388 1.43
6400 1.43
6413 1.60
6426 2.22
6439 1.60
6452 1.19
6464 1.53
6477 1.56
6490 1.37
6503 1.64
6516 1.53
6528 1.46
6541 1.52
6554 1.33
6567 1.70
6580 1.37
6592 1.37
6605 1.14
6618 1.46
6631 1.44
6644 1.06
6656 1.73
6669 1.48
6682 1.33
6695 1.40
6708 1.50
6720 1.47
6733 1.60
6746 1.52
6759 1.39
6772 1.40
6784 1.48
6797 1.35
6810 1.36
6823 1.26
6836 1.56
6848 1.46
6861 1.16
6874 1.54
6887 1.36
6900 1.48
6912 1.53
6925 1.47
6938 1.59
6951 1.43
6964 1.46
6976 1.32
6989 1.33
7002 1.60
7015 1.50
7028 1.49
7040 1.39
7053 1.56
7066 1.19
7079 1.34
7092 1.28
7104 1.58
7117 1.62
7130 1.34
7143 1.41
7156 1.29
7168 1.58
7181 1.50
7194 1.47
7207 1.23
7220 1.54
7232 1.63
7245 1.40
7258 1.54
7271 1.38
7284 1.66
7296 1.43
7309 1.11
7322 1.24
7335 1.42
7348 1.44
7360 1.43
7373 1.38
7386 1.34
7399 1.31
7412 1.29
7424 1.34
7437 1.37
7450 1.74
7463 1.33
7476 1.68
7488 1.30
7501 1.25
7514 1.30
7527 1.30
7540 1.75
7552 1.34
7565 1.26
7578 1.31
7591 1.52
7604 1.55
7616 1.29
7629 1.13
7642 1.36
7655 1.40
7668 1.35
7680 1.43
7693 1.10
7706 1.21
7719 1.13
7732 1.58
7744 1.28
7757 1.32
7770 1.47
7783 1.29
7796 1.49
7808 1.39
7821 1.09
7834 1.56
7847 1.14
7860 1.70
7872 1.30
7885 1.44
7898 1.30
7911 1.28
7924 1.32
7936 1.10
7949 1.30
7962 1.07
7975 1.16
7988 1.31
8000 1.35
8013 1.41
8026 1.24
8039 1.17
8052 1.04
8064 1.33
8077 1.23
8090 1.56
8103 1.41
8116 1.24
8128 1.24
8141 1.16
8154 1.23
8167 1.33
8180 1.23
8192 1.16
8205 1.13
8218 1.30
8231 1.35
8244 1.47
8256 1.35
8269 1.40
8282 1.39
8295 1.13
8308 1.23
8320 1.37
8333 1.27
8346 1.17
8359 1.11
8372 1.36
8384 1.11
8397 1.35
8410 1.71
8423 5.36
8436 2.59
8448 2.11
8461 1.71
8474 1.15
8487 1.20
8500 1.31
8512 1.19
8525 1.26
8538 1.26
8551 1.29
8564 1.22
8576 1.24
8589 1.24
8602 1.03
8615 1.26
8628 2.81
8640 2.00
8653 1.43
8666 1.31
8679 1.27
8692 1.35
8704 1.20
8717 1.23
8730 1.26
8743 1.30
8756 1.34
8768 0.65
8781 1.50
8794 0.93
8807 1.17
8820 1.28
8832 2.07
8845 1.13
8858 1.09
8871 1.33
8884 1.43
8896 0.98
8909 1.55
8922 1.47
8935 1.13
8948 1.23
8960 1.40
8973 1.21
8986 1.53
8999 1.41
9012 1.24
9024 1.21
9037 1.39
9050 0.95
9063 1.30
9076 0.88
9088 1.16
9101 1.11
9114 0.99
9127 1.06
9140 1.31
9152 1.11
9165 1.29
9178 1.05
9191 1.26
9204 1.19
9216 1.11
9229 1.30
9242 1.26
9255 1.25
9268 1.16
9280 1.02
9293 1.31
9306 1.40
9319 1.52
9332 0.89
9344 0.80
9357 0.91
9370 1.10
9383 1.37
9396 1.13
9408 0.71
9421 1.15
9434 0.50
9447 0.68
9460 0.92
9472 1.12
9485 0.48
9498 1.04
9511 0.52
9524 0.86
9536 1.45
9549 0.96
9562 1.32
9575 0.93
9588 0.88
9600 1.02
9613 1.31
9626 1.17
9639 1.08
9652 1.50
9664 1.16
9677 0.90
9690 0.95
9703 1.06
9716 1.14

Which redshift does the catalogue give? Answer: 0.28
